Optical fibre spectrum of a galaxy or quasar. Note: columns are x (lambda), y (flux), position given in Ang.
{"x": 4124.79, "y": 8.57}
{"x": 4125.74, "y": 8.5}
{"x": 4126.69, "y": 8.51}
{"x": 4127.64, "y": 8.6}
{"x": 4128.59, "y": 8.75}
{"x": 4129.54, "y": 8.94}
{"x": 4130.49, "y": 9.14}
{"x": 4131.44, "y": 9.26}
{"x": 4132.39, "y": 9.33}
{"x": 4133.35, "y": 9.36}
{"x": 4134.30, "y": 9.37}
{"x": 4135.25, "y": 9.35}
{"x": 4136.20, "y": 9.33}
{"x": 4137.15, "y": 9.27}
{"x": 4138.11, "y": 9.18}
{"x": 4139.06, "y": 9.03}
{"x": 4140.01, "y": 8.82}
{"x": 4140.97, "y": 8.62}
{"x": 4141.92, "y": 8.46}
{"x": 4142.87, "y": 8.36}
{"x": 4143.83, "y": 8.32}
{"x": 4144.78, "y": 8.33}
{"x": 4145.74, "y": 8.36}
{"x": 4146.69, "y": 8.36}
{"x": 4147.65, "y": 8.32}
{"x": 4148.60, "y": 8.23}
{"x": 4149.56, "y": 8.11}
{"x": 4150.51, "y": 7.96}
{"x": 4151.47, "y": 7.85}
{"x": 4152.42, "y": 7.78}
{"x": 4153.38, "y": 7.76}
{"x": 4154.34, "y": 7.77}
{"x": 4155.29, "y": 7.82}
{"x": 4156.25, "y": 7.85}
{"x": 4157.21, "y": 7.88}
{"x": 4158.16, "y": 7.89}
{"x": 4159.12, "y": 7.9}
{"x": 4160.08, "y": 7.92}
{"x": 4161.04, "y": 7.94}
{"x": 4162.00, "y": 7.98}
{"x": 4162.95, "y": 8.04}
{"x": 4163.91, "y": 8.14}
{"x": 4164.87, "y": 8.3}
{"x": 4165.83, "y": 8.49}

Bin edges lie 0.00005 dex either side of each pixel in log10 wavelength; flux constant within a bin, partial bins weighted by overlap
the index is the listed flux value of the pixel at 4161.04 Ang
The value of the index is 7.94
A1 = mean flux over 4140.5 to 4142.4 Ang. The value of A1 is 8.57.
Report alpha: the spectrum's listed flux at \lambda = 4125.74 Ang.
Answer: 8.5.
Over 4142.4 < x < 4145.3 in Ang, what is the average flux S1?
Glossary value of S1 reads 8.32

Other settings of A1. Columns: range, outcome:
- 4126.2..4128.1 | 8.56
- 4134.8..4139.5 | 9.23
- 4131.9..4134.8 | 9.34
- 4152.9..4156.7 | 7.8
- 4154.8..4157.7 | 7.87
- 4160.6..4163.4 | 8.01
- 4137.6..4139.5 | 9.09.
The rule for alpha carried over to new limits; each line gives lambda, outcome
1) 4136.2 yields 9.33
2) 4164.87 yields 8.3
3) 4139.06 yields 9.03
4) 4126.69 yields 8.51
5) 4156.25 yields 7.85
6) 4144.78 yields 8.33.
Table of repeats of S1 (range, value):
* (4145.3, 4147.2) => 8.36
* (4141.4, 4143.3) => 8.45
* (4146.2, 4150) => 8.26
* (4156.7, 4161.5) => 7.9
